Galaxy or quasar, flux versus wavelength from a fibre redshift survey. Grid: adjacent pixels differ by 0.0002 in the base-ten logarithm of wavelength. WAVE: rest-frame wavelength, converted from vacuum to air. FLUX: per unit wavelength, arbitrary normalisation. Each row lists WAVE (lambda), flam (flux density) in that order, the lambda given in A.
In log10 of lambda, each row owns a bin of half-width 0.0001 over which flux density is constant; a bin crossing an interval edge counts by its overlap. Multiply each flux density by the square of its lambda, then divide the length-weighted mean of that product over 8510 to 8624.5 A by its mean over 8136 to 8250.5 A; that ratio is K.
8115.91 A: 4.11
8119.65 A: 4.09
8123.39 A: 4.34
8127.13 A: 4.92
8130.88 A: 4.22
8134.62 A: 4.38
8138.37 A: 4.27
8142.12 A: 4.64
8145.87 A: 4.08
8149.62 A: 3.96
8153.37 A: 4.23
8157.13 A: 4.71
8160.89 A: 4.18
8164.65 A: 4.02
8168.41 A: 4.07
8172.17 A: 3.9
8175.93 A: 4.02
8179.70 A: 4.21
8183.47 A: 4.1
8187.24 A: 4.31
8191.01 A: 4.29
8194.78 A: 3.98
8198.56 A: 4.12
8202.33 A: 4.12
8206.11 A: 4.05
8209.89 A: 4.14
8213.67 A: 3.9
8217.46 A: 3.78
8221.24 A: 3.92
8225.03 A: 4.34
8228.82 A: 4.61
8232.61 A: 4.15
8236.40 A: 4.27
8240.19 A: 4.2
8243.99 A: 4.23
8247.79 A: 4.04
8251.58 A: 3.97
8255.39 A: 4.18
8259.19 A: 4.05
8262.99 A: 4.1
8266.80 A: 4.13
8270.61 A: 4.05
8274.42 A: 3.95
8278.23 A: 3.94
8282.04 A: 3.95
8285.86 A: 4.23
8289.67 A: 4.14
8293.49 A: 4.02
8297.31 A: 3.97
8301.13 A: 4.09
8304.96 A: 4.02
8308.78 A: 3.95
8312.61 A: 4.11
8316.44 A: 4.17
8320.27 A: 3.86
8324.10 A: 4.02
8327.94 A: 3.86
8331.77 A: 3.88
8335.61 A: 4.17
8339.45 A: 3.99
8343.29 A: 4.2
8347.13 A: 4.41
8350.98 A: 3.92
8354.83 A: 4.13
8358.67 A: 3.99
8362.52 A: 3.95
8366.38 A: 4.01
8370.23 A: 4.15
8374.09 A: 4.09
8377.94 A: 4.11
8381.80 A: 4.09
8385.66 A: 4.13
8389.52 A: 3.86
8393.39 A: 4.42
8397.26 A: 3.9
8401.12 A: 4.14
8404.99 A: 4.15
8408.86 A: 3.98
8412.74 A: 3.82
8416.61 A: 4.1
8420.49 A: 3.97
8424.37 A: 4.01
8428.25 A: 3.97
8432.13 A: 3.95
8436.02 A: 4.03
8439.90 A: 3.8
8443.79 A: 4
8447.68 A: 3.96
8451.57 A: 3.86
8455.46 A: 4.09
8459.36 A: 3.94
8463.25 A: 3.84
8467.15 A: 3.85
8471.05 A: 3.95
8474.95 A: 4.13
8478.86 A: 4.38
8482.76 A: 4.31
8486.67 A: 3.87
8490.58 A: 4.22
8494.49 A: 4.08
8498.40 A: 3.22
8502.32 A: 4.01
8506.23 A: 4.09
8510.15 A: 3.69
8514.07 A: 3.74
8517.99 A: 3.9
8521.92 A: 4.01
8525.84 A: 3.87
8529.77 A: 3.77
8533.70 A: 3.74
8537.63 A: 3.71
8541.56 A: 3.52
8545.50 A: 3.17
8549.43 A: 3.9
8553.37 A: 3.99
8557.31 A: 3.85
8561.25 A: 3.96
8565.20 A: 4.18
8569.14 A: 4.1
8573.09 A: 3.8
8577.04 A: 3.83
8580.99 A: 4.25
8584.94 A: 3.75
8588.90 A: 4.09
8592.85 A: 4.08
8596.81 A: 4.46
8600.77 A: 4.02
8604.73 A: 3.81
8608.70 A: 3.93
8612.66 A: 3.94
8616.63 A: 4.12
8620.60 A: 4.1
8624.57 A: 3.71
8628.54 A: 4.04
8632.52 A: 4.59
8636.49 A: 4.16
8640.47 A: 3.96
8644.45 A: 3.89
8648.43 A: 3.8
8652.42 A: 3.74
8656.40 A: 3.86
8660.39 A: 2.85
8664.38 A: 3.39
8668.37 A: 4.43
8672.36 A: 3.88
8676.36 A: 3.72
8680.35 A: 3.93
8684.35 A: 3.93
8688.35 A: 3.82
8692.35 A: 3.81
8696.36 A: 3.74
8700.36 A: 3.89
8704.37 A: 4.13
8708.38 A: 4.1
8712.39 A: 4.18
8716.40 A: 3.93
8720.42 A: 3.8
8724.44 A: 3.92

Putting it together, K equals 1.0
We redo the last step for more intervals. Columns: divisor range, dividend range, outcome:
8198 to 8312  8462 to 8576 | 1.01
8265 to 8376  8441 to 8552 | 1.00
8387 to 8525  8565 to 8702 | 1.03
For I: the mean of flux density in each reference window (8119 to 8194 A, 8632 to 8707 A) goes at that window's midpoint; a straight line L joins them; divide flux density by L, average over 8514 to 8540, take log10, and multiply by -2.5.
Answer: 0.040 mag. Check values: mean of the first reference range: 4.25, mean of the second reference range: 3.86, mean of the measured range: 3.82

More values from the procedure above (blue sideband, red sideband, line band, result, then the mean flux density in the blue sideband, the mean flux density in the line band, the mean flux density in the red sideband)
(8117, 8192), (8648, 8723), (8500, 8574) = 0.03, 4.24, 3.84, 3.84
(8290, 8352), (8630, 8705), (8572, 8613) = -0.03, 4.04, 4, 3.87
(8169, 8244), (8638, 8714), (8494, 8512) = 0.04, 4.13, 3.8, 3.85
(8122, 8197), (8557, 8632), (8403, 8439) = 0.03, 4.24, 3.99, 4.02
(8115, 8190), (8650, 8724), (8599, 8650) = -0.03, 4.24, 4.01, 3.84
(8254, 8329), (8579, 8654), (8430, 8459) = 0.02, 4.04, 3.95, 4.02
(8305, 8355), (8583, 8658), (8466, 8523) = 0.02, 4.05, 3.96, 4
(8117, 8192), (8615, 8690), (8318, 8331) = 0.06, 4.24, 3.92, 3.89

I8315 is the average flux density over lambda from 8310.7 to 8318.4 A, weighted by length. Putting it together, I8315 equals 4.14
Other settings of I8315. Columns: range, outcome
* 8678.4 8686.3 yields 3.93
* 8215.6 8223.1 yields 3.85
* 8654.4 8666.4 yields 3.37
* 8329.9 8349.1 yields 4.13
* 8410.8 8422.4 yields 3.96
